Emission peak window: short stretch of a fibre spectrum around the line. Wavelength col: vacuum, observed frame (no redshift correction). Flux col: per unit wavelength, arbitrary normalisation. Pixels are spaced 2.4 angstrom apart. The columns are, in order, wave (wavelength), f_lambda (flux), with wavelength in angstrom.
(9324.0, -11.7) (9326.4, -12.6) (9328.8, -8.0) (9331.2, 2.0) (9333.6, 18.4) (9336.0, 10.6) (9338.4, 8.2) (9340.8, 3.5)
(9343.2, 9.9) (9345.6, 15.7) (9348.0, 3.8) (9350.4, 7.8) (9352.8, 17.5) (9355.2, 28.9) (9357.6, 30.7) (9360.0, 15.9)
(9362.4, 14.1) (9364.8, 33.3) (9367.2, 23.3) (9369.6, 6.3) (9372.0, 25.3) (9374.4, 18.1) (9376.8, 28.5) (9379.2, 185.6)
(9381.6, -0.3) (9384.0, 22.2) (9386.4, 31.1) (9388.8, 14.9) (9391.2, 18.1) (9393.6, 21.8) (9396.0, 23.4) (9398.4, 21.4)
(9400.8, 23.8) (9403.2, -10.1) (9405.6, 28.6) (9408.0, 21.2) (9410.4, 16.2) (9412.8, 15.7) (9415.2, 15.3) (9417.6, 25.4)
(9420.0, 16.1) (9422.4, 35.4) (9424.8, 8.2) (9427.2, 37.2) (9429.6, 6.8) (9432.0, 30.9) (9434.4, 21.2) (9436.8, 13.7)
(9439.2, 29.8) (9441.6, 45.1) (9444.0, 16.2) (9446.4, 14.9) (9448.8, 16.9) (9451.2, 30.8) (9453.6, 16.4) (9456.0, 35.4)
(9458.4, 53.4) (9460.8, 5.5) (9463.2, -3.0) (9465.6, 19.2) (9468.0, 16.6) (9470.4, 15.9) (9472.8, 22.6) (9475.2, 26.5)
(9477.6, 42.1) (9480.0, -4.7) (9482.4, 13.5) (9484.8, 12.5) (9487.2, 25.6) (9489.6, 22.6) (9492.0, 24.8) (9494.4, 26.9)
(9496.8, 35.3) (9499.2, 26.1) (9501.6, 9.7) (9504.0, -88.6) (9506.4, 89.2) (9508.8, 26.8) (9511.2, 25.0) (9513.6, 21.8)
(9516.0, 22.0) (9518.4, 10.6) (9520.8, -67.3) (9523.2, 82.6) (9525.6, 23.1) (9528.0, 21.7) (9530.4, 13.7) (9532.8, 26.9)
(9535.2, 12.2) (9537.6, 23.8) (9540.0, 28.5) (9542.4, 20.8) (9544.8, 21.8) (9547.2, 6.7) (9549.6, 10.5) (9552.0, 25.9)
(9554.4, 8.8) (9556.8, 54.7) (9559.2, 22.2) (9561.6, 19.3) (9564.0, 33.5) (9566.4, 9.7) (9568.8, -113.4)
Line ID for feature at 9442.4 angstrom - H-gamma 4340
